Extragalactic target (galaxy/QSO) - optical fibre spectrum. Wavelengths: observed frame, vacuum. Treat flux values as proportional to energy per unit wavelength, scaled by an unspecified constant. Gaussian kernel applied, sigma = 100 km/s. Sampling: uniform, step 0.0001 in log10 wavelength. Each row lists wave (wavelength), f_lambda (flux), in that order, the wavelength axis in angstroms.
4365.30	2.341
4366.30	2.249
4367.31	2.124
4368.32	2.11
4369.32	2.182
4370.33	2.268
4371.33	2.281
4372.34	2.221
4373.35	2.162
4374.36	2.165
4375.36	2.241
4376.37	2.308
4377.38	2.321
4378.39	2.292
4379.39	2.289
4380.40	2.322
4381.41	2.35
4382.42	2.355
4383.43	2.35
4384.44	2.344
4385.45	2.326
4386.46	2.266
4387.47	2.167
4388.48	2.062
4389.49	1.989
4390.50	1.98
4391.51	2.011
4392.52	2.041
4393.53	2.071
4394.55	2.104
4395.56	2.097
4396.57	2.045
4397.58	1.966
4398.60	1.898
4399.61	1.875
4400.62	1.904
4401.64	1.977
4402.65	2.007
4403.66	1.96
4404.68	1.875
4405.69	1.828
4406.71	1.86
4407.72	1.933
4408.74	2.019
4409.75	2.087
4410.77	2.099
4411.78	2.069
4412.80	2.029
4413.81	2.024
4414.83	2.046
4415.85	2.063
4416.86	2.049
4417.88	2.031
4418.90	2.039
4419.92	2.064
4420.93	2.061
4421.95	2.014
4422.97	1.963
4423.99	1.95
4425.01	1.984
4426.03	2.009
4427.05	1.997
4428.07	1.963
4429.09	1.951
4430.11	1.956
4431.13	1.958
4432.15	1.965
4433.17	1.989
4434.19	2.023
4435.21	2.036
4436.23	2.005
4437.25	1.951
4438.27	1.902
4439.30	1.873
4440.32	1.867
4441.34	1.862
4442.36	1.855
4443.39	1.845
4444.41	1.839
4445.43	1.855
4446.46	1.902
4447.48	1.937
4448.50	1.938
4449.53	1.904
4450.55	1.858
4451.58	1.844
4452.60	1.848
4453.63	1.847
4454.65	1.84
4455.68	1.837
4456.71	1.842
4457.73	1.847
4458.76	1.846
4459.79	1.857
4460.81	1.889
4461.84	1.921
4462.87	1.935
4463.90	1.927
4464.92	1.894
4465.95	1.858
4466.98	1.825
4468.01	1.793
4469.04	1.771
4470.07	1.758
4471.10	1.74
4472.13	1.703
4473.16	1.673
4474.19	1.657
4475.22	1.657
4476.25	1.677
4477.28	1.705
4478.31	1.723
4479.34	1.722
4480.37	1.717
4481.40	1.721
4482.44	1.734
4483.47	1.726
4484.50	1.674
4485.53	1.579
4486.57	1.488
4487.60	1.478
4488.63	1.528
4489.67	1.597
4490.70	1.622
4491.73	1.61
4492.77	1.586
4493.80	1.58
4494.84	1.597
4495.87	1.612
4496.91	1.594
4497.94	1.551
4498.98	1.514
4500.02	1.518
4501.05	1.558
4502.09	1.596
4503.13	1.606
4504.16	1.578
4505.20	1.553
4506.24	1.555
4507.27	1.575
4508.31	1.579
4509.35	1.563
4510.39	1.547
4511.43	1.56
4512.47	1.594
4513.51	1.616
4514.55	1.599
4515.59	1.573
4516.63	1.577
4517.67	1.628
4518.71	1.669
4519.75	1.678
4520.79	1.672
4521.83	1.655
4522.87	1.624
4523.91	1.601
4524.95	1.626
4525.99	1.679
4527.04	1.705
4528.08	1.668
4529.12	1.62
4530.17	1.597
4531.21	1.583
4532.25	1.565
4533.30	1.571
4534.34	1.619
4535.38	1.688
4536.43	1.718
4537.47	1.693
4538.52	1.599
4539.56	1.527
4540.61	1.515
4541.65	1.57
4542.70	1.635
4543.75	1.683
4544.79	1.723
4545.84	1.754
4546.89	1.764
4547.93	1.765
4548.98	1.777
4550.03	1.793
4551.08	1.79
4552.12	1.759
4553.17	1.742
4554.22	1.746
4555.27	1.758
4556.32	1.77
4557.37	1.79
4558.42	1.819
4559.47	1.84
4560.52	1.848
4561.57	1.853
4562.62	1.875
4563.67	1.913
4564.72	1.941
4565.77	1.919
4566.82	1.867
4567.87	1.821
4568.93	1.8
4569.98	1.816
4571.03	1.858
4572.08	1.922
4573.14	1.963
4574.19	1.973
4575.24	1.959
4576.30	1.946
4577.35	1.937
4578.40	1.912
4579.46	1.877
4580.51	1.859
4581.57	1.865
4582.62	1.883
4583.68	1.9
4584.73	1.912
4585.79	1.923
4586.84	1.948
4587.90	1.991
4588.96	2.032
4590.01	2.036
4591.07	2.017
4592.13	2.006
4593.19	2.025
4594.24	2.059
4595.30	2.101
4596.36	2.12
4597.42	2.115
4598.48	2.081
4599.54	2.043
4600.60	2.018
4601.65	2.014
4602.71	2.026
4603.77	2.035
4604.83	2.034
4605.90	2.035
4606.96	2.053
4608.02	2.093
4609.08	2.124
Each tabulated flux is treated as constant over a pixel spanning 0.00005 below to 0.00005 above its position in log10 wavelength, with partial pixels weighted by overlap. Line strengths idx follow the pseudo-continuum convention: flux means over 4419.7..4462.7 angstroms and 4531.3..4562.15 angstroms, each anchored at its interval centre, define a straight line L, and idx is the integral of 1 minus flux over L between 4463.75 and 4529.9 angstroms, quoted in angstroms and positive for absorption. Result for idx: 6.2 angstroms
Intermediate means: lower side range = 1.92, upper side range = 1.71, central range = 1.64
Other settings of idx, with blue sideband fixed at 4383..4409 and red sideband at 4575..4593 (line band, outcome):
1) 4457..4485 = 3.1 angstroms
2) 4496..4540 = 8.2 angstroms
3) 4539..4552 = 1.8 angstroms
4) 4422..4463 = 2.0 angstroms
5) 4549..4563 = 1.1 angstroms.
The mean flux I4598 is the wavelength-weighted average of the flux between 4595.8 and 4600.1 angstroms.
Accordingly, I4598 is 2.09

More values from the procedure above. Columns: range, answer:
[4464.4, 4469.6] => 1.83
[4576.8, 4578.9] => 1.93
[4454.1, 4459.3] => 1.84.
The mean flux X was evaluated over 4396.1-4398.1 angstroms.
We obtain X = 2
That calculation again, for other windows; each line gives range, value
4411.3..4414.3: 2.04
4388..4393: 2.02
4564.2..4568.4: 1.89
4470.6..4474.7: 1.69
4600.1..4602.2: 2.02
